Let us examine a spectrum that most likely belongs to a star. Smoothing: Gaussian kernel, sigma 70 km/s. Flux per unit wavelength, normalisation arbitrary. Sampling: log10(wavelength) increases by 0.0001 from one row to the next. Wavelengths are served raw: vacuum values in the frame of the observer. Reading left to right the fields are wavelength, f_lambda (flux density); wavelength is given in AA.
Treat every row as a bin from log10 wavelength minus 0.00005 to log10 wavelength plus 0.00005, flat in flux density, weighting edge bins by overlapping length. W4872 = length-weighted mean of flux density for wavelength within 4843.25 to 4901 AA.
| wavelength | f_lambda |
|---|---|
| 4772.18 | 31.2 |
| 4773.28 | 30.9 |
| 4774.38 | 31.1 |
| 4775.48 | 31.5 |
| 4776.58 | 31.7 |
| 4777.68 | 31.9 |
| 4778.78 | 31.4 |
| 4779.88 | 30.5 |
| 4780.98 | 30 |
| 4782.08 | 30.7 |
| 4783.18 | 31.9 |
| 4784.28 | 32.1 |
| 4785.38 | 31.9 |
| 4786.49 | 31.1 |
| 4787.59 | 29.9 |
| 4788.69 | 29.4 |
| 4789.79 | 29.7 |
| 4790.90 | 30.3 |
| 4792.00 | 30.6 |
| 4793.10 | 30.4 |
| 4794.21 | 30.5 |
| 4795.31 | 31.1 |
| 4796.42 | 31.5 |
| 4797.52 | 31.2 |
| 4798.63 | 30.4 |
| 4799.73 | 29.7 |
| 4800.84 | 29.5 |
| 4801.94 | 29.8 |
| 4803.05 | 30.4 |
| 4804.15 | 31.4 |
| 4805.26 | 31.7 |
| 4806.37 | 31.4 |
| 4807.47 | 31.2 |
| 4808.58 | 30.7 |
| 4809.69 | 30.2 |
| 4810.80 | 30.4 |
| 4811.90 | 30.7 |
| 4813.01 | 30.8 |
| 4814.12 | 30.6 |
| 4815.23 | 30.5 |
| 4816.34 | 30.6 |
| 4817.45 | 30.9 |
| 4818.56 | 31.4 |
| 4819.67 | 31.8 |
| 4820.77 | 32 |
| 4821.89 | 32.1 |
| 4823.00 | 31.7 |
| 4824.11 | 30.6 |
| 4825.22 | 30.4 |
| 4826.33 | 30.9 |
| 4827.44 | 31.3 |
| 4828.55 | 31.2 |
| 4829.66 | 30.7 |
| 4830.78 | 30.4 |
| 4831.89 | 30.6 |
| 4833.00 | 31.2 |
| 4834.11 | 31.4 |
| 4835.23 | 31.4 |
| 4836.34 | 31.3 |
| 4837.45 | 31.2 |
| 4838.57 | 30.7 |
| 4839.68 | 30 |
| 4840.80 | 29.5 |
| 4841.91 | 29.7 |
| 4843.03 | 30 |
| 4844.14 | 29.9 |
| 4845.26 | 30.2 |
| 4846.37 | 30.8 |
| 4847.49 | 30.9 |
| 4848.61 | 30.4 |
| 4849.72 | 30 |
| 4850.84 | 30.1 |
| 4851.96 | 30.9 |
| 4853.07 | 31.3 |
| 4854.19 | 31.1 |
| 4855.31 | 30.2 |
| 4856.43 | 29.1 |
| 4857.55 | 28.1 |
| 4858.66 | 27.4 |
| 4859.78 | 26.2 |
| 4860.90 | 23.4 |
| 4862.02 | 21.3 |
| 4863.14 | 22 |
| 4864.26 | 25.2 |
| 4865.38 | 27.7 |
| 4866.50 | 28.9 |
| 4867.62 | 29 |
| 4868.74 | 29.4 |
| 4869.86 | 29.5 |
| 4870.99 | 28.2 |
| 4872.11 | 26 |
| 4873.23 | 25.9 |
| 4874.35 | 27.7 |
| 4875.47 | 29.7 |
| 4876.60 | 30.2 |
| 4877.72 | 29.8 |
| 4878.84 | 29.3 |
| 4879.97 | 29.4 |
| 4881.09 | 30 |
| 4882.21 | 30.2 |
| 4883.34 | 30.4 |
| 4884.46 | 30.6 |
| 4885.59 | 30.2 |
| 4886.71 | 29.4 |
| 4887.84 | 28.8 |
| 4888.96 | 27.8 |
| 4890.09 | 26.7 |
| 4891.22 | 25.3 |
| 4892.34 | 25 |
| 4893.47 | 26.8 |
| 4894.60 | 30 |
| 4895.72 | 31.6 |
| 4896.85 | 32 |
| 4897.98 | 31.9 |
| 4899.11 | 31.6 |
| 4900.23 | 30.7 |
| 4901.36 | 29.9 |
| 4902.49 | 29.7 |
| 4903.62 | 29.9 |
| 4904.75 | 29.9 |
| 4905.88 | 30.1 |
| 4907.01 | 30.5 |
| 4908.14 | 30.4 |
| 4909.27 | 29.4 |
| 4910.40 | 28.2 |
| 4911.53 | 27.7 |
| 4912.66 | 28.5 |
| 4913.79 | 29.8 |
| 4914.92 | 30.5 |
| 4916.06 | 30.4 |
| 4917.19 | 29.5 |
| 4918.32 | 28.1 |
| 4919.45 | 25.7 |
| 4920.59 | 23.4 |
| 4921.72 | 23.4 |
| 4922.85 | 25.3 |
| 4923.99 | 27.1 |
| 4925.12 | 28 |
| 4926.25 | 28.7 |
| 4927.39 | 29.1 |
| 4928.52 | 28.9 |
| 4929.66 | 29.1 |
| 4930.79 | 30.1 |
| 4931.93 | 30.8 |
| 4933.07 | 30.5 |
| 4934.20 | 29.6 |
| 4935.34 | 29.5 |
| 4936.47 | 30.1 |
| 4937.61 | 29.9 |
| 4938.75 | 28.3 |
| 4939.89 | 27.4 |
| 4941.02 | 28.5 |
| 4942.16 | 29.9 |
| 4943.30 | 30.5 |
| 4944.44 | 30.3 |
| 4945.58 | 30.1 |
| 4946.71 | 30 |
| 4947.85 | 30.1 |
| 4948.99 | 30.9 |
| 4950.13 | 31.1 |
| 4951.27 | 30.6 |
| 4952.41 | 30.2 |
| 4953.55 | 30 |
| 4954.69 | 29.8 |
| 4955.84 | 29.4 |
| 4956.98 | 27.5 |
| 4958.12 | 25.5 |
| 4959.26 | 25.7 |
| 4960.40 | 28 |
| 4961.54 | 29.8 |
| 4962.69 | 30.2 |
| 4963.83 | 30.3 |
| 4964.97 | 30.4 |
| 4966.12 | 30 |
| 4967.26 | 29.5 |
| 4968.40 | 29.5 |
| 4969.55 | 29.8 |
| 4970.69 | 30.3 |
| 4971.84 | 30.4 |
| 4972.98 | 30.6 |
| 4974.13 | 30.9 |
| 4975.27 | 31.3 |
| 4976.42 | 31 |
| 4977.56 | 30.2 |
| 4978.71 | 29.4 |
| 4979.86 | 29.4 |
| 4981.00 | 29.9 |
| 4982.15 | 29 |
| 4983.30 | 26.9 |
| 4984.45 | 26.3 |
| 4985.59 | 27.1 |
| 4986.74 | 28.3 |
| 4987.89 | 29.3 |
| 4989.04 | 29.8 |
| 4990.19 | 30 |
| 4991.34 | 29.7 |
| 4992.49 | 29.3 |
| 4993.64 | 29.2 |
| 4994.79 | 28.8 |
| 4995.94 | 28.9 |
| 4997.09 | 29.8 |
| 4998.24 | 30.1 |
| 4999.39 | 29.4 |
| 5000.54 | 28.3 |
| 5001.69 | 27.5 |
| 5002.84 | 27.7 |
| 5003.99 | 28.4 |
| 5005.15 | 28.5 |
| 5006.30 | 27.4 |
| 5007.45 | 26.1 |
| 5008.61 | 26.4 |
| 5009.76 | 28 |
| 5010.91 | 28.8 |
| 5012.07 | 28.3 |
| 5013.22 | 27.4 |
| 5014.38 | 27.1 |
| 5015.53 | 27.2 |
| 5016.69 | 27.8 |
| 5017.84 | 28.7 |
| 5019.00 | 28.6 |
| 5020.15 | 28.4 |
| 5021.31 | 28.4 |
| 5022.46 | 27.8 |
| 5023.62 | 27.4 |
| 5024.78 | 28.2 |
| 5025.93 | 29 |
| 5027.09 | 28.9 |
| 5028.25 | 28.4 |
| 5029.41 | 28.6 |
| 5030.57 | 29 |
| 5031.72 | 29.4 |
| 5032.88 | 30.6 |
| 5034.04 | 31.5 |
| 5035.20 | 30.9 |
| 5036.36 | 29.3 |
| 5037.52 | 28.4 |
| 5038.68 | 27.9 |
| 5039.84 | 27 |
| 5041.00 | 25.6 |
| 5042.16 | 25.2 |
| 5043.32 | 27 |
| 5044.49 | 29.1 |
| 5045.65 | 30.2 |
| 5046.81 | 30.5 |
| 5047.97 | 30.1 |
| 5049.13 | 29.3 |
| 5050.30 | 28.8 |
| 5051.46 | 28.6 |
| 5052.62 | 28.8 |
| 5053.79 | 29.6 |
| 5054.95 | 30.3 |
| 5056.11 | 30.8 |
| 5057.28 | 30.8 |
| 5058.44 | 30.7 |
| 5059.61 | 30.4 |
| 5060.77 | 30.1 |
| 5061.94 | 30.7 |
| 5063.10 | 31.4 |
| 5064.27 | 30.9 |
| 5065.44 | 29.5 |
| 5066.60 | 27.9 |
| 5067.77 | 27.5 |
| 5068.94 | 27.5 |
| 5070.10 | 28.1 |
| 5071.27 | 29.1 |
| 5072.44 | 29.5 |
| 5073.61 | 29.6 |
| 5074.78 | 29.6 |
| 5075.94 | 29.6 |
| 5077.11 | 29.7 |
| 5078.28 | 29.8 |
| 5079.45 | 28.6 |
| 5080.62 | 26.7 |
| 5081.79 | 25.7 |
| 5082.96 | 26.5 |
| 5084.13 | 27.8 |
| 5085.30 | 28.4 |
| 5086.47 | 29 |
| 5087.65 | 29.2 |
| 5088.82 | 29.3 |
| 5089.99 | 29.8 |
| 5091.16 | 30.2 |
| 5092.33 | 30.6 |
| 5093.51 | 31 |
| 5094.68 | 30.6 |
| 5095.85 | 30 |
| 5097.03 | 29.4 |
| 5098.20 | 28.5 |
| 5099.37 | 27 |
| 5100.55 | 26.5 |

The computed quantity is 28.8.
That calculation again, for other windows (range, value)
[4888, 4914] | 29.3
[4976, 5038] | 28.7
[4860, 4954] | 28.8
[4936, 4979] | 29.7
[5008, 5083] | 28.8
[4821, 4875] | 29.3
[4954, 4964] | 28.4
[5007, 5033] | 28.2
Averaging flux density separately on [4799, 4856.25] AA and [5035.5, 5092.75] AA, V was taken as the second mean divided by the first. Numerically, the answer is 0.9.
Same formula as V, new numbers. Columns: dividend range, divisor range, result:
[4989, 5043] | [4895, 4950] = 0.97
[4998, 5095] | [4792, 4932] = 0.98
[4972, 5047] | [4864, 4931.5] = 1.00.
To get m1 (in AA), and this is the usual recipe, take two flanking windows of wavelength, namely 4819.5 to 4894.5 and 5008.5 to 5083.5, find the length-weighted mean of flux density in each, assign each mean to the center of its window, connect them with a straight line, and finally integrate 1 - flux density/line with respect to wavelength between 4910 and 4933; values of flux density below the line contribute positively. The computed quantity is 0.74 AA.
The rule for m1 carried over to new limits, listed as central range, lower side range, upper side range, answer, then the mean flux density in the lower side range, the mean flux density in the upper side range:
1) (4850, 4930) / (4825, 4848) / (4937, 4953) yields 4.49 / 30.7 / 29.8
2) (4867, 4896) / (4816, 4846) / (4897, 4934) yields 1.02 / 30.9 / 29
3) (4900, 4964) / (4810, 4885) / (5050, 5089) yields 0.88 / 29.6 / 29.1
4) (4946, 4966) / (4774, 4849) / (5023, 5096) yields 0.28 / 30.8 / 29.1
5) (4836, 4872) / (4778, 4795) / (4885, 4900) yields 1.04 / 30.7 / 29.1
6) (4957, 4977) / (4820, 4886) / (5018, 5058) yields -0.29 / 29.5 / 28.9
